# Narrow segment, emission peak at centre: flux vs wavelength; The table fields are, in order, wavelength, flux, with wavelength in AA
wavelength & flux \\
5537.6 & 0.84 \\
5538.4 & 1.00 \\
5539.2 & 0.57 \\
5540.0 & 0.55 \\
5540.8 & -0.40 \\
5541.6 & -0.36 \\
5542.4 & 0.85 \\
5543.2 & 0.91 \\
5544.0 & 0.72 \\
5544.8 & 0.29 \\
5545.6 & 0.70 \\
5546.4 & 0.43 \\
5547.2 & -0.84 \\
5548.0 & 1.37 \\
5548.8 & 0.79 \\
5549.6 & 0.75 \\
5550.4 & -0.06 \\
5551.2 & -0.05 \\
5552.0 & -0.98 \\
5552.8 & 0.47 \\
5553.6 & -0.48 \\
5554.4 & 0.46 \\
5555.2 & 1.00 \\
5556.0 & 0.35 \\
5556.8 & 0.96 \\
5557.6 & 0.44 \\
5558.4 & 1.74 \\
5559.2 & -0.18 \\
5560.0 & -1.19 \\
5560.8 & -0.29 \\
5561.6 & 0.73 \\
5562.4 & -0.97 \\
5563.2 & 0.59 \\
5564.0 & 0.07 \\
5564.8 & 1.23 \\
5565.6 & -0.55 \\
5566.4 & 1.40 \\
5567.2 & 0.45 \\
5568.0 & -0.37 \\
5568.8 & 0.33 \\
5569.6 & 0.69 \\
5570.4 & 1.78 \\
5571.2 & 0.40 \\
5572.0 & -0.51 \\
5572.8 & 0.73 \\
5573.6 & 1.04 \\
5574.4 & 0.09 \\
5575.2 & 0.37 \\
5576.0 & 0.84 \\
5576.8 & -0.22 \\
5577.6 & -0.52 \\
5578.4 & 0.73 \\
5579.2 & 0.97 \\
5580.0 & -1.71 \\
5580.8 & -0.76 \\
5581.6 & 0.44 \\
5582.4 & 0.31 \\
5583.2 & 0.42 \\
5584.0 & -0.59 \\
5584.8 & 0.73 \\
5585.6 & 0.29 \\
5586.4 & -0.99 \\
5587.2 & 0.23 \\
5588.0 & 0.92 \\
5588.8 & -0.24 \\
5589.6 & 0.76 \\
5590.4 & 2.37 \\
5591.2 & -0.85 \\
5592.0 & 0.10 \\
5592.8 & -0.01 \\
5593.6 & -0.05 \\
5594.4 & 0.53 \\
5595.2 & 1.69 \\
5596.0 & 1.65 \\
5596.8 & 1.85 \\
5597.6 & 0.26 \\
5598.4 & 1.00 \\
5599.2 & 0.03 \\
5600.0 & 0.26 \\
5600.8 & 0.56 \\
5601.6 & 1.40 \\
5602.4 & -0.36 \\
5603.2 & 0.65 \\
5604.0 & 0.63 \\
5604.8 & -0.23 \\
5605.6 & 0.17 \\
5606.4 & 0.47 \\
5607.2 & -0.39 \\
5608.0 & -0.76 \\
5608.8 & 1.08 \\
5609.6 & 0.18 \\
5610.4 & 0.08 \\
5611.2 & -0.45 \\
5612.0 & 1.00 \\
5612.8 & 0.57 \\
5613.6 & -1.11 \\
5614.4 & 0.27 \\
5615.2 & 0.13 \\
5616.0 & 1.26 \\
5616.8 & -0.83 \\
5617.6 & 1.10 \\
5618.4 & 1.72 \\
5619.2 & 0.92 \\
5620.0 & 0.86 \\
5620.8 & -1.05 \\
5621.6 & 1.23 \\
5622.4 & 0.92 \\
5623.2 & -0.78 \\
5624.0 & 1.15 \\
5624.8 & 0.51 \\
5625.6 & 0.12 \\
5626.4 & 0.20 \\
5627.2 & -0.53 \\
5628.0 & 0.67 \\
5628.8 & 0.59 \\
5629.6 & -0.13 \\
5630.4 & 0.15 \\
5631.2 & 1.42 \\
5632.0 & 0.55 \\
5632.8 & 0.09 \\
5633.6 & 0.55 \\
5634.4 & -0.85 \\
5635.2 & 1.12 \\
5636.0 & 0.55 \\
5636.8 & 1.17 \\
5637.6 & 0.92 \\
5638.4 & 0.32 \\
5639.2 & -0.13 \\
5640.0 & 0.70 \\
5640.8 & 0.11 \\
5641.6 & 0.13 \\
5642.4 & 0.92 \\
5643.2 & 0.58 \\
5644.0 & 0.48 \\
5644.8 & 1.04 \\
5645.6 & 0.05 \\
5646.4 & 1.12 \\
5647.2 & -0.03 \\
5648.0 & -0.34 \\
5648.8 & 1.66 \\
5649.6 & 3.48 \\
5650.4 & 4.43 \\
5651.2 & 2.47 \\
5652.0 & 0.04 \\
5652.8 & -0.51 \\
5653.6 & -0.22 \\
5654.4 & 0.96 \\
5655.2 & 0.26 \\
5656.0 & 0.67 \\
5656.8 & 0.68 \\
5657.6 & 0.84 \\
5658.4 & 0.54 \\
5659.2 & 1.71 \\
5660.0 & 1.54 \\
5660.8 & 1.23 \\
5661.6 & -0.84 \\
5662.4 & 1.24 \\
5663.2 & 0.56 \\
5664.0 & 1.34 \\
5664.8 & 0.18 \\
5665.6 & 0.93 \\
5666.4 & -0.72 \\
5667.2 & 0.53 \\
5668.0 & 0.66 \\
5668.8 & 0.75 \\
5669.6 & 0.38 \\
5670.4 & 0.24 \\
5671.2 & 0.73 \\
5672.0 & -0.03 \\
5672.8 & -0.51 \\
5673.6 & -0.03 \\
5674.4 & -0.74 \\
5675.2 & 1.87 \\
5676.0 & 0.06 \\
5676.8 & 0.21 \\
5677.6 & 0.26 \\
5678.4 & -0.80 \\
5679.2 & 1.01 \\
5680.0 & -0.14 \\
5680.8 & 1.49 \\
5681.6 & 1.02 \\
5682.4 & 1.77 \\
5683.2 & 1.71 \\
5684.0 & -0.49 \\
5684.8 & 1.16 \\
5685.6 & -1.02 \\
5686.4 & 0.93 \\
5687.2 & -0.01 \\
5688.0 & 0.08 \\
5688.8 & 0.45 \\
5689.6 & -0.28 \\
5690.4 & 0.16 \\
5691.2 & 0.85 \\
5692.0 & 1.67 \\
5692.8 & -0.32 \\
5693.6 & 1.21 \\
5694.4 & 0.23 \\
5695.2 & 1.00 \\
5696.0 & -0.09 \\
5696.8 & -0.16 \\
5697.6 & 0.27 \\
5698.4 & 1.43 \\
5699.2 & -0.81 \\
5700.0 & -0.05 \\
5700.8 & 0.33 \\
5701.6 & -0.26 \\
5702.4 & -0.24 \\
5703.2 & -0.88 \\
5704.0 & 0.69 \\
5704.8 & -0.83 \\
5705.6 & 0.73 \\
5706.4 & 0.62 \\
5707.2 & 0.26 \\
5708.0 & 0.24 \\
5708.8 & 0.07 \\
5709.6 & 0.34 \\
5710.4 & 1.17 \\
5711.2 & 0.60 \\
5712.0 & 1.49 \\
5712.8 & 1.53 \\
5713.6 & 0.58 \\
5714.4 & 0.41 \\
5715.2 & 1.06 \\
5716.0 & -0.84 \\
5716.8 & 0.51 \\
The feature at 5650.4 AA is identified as [O III]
